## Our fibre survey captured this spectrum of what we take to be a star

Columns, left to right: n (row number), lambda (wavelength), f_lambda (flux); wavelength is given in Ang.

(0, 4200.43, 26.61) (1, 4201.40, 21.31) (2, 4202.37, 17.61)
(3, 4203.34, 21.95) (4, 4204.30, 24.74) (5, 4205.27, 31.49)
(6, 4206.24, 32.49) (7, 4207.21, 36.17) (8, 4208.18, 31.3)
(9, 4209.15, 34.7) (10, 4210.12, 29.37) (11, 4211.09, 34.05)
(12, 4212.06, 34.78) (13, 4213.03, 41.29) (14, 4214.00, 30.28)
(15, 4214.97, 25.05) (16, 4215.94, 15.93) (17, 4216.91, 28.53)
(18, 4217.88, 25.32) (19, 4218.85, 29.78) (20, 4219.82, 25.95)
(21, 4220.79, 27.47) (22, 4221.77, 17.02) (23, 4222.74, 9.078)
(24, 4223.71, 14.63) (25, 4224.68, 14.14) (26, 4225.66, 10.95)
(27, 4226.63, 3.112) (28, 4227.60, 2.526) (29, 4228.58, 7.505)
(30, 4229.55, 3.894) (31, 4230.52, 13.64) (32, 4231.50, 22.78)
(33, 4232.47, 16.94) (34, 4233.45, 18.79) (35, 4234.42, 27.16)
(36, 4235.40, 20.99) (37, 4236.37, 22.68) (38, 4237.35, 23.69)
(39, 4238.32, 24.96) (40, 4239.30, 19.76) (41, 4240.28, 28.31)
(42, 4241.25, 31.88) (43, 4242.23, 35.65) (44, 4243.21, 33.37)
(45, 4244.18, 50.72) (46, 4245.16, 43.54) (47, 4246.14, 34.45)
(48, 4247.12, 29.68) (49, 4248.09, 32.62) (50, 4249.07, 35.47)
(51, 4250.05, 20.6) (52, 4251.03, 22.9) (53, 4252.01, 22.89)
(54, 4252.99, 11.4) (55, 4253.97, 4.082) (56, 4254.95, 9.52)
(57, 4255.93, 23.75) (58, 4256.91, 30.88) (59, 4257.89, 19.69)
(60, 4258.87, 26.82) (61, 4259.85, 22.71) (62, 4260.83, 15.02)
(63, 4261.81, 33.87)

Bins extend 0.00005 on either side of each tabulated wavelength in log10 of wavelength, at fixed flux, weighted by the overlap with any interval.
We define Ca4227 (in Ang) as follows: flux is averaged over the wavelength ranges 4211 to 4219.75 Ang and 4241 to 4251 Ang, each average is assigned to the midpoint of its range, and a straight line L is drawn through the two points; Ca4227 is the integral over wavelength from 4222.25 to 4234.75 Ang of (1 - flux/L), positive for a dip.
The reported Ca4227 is 7.5 Ang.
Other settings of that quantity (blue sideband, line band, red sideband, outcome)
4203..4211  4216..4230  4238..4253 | 6.8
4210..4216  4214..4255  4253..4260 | 3.7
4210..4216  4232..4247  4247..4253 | -0.9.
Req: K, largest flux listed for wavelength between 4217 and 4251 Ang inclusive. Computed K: 50.72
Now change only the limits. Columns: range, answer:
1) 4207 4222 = 41.29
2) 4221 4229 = 17.02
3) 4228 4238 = 27.16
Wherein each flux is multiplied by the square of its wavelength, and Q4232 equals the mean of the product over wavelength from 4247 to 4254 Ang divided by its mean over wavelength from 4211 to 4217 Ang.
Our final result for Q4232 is 0.79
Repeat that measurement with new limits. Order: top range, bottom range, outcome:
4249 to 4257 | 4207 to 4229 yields 0.84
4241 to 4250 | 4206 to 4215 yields 1.09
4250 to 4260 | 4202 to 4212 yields 0.67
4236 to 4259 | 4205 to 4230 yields 1.18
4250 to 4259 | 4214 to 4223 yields 0.82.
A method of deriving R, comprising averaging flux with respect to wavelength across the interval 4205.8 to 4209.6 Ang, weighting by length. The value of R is 33.6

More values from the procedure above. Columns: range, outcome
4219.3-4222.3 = 23.3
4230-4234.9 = 19.7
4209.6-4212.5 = 32.7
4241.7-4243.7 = 34.5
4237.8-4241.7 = 26.2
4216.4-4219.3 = 27.8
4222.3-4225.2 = 12.6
